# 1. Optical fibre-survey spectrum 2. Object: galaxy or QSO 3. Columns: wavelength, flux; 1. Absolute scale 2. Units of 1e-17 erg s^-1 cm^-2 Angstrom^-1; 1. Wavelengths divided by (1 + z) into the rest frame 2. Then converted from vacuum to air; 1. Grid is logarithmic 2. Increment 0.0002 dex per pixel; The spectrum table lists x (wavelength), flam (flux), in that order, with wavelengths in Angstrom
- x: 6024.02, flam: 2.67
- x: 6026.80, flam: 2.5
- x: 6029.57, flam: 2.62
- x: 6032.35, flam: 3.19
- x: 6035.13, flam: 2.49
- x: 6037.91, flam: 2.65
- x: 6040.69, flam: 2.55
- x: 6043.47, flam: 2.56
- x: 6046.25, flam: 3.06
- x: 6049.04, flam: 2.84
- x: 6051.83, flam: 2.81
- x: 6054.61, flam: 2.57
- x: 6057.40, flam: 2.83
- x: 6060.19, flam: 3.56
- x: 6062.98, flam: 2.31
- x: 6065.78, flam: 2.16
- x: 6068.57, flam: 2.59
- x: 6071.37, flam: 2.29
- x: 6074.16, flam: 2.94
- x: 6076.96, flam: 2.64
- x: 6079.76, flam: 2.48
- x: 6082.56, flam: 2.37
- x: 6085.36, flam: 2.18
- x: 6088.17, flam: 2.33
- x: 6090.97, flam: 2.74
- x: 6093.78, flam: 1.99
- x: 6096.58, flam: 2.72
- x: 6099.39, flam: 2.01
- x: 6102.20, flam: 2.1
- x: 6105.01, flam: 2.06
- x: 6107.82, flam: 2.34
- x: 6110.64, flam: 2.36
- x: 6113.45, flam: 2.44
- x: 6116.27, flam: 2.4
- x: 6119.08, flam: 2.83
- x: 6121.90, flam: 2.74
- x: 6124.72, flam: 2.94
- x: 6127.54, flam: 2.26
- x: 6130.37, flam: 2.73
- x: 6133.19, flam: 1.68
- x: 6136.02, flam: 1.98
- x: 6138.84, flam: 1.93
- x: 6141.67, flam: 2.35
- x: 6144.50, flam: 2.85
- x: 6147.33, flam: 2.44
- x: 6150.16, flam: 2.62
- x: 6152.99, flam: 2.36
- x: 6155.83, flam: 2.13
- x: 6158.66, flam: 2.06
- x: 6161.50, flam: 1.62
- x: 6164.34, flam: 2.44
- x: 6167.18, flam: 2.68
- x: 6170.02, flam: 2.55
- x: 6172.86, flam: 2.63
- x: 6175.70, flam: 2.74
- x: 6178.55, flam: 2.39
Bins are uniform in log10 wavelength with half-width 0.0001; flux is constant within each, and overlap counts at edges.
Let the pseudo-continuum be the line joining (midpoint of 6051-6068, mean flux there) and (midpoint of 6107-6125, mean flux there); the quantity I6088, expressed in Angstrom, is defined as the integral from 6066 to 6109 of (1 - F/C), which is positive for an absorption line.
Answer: 4.1 Angstrom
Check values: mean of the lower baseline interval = 2.7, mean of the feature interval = 2.38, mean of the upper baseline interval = 2.56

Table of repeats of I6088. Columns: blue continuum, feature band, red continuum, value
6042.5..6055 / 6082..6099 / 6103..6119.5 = 0.96 Angstrom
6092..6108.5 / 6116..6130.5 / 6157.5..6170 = -2.88 Angstrom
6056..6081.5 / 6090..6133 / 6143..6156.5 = 2.43 Angstrom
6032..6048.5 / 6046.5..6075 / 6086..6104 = -1.44 Angstrom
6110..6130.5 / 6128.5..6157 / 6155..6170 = 0.96 Angstrom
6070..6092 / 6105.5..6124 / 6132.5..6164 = -1.31 Angstrom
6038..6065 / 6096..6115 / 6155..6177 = 2.23 Angstrom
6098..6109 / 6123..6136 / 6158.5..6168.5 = -1.23 Angstrom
